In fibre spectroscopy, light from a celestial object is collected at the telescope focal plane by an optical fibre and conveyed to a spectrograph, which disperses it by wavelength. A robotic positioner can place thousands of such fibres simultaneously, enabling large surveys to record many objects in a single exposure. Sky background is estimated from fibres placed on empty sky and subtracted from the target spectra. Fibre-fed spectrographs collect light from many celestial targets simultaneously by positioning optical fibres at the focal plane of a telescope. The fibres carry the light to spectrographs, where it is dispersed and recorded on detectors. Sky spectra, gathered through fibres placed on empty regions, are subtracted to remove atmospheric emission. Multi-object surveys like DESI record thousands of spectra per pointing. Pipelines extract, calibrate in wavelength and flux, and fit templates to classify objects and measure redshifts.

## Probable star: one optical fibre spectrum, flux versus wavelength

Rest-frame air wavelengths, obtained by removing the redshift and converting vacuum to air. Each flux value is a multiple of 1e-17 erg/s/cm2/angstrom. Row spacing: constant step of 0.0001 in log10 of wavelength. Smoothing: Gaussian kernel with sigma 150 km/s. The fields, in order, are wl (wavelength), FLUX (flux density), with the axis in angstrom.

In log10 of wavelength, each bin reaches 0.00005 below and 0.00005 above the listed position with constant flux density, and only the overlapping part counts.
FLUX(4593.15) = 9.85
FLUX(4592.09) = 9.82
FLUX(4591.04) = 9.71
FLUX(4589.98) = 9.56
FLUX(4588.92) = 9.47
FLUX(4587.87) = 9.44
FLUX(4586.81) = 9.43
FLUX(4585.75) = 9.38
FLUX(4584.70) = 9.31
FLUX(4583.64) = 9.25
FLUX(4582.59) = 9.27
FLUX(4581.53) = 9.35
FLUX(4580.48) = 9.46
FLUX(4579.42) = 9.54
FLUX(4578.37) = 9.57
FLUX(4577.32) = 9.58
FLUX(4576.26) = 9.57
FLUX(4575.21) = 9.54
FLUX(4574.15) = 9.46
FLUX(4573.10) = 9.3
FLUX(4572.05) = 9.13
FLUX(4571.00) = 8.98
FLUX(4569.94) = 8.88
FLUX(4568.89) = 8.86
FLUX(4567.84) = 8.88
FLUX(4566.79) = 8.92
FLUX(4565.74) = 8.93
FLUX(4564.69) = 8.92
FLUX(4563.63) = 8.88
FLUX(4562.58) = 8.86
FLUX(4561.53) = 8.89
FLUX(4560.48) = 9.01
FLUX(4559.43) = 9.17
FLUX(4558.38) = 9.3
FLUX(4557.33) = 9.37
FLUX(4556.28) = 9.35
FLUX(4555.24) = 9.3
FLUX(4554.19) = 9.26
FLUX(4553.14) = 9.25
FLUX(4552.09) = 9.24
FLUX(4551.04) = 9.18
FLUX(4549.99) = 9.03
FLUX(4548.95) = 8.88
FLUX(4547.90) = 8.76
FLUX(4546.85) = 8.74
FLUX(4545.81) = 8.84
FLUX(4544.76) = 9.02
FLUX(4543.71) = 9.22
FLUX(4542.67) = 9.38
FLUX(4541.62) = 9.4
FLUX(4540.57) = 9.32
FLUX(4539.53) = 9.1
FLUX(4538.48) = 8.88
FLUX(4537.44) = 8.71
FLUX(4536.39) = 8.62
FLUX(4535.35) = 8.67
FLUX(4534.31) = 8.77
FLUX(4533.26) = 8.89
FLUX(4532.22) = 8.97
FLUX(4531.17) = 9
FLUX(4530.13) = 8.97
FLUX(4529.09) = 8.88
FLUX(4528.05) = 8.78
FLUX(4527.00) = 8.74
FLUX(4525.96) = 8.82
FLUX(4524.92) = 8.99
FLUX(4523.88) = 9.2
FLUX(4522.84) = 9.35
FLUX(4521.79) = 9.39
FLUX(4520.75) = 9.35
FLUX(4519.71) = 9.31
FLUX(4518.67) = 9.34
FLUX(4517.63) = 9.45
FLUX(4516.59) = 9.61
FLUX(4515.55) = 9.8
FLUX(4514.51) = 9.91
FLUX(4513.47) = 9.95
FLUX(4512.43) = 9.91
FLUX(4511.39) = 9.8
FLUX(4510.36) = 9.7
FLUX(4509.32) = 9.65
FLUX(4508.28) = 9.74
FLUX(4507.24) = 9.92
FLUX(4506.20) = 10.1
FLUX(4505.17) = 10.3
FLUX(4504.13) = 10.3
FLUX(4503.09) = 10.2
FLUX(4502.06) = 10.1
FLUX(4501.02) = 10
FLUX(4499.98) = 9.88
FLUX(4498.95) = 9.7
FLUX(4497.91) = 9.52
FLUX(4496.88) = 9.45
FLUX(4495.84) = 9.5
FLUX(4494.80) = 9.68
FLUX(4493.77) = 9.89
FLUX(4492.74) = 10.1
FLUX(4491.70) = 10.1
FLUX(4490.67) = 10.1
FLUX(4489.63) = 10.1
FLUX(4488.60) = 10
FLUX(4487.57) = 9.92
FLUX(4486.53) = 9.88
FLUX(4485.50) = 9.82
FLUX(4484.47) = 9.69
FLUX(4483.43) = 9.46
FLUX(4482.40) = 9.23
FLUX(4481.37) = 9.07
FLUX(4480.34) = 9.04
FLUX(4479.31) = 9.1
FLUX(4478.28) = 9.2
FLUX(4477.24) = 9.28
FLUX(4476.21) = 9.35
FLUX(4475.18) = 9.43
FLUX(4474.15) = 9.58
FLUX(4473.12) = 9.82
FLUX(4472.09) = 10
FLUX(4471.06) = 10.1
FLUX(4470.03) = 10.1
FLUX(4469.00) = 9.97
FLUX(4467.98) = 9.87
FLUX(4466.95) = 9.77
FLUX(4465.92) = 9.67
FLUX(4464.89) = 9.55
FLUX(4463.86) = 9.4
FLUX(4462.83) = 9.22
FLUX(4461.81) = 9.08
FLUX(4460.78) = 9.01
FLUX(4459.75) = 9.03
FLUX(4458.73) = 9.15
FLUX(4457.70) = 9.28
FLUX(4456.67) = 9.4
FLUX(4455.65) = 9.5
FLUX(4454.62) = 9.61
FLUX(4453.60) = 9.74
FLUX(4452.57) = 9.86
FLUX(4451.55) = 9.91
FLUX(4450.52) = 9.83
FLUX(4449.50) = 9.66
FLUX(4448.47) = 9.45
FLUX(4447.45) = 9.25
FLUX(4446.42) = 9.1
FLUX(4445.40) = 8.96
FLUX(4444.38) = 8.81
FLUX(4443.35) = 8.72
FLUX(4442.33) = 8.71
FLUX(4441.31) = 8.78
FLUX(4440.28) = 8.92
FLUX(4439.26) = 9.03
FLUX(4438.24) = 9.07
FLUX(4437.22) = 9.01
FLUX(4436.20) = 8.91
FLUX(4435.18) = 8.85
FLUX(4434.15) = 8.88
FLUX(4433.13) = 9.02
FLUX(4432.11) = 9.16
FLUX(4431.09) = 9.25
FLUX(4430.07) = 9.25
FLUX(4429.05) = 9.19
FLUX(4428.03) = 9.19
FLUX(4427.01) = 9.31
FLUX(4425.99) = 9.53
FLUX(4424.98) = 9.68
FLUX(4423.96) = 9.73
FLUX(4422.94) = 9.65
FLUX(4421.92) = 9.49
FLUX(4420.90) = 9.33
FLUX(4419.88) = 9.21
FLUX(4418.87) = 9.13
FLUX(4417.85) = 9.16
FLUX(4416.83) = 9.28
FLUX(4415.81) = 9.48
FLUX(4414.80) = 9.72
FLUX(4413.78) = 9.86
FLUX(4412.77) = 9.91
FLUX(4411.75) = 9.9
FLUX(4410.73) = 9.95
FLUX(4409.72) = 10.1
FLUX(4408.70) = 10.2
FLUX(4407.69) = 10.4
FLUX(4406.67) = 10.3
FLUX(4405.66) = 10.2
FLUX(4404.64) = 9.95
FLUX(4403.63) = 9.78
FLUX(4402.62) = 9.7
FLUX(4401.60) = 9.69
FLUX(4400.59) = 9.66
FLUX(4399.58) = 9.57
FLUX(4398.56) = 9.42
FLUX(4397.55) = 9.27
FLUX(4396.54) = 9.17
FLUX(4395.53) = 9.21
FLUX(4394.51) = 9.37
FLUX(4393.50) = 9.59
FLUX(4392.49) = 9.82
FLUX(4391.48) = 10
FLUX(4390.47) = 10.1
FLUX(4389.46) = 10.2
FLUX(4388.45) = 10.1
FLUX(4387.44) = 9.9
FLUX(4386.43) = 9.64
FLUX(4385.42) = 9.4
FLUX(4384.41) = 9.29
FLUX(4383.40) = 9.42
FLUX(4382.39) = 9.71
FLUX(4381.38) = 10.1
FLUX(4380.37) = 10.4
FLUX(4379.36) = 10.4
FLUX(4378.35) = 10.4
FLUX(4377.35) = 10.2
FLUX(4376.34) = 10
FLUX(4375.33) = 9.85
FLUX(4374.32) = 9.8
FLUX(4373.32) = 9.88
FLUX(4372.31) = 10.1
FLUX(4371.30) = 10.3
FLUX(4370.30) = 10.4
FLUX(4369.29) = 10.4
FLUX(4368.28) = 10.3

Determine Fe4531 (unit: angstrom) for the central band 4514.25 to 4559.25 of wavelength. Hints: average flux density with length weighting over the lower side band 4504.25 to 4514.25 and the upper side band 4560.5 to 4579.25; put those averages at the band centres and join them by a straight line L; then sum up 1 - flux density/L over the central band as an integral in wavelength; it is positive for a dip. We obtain 2.1 angstrom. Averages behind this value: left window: 9.92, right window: 9.13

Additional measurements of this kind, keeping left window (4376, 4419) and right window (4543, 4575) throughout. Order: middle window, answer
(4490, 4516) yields -1.6 angstrom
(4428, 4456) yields 1.2 angstrom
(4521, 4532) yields 0.2 angstrom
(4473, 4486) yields 0.1 angstrom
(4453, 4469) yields 0.1 angstrom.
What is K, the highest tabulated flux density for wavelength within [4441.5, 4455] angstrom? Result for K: 9.91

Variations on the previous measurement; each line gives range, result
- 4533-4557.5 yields 9.4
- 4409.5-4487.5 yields 10.1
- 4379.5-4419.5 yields 10.4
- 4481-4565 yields 10.3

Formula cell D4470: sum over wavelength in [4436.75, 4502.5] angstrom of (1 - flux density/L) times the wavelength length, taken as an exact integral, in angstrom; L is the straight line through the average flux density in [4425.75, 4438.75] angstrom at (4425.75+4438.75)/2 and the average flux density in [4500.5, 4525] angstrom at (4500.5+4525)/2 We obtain -0.73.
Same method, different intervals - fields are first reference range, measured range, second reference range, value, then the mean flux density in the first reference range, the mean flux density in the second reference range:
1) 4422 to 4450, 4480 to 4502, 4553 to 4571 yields -1.5 angstrom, 9.15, 9.05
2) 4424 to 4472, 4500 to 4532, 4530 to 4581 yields -1.3 angstrom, 9.33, 9.1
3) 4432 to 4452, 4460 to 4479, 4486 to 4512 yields -0.2 angstrom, 9.09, 9.91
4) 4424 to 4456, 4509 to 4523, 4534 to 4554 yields -0.8 angstrom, 9.24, 9.01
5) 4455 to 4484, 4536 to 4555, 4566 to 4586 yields 0.6 angstrom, 9.45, 9.27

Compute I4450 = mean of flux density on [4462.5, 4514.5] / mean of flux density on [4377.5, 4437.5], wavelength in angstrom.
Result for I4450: 1.01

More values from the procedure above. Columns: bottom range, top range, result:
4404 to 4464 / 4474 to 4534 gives 1.02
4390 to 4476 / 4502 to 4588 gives 0.98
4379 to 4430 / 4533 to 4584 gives 0.94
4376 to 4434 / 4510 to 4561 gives 0.95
